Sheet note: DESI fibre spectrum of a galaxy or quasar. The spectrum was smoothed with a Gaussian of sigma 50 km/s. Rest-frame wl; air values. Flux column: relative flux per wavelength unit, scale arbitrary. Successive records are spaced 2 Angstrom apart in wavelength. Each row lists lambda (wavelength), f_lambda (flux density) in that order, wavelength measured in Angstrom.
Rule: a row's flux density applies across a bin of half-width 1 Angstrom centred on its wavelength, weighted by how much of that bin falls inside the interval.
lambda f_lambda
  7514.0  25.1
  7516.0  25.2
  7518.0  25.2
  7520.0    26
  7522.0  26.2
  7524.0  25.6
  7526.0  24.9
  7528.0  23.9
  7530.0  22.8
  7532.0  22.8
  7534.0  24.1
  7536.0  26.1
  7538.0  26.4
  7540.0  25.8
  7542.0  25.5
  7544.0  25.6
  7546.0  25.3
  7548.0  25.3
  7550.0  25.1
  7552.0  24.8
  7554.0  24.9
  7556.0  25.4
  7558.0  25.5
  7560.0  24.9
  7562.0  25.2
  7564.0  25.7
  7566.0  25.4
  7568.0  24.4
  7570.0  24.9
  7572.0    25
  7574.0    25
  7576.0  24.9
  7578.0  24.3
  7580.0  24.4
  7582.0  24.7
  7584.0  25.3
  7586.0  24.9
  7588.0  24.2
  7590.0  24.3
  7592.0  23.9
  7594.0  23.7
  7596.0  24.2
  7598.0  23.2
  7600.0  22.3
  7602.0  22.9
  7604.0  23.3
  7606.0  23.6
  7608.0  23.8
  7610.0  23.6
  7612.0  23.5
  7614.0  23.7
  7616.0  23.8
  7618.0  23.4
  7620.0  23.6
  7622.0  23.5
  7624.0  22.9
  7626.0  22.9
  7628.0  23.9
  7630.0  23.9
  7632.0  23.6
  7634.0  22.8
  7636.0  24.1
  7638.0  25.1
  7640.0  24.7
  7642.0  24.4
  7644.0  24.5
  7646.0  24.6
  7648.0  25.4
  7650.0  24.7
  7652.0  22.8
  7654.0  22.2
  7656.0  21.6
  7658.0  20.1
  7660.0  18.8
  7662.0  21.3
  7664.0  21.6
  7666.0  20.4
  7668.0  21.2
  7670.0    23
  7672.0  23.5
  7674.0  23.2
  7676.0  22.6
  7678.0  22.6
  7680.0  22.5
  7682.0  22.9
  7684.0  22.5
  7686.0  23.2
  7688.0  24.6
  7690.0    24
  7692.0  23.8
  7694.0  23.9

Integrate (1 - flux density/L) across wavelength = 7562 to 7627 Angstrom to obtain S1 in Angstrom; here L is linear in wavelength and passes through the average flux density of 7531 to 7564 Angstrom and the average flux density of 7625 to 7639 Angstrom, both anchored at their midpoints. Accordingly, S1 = 0.91 Angstrom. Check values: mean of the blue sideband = 25.2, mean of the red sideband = 23.8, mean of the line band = 24.1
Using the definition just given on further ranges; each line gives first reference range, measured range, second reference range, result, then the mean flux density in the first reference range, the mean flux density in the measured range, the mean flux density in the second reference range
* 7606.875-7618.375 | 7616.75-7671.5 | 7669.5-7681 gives 0.6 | 23.6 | 23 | 22.9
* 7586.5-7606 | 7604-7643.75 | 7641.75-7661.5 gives -0.9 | 23.6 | 23.7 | 22.8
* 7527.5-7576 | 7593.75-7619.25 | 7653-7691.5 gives 0.3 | 25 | 23.5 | 22.2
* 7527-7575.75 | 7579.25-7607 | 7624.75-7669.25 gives 0.2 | 25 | 23.9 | 22.9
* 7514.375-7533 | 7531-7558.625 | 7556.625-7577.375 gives -0.3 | 24.7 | 25.2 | 25.1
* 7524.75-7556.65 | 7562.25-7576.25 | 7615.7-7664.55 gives -0.4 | 24.9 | 25.1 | 23.2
